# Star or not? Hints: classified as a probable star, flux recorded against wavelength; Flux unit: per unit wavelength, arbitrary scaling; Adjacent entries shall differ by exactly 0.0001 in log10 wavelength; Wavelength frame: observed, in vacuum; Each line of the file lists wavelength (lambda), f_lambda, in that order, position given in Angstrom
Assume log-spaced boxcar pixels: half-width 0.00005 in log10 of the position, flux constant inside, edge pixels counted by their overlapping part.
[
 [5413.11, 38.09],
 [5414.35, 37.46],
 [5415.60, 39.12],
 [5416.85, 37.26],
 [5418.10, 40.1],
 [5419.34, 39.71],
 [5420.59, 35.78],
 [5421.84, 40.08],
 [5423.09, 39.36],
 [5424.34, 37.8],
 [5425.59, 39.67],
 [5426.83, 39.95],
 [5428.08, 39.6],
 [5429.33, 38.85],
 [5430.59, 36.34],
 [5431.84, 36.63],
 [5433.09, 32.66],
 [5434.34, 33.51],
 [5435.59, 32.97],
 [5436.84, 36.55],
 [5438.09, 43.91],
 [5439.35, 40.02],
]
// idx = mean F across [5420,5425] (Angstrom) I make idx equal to 38.2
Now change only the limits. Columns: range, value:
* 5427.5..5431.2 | 38.2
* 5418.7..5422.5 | 38.6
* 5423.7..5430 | 39.1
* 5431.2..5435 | 34.3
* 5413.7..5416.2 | 38.3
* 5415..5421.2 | 38.4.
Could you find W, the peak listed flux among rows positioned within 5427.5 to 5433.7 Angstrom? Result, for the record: 39.6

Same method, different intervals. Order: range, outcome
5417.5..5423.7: 40.1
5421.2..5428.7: 40.08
